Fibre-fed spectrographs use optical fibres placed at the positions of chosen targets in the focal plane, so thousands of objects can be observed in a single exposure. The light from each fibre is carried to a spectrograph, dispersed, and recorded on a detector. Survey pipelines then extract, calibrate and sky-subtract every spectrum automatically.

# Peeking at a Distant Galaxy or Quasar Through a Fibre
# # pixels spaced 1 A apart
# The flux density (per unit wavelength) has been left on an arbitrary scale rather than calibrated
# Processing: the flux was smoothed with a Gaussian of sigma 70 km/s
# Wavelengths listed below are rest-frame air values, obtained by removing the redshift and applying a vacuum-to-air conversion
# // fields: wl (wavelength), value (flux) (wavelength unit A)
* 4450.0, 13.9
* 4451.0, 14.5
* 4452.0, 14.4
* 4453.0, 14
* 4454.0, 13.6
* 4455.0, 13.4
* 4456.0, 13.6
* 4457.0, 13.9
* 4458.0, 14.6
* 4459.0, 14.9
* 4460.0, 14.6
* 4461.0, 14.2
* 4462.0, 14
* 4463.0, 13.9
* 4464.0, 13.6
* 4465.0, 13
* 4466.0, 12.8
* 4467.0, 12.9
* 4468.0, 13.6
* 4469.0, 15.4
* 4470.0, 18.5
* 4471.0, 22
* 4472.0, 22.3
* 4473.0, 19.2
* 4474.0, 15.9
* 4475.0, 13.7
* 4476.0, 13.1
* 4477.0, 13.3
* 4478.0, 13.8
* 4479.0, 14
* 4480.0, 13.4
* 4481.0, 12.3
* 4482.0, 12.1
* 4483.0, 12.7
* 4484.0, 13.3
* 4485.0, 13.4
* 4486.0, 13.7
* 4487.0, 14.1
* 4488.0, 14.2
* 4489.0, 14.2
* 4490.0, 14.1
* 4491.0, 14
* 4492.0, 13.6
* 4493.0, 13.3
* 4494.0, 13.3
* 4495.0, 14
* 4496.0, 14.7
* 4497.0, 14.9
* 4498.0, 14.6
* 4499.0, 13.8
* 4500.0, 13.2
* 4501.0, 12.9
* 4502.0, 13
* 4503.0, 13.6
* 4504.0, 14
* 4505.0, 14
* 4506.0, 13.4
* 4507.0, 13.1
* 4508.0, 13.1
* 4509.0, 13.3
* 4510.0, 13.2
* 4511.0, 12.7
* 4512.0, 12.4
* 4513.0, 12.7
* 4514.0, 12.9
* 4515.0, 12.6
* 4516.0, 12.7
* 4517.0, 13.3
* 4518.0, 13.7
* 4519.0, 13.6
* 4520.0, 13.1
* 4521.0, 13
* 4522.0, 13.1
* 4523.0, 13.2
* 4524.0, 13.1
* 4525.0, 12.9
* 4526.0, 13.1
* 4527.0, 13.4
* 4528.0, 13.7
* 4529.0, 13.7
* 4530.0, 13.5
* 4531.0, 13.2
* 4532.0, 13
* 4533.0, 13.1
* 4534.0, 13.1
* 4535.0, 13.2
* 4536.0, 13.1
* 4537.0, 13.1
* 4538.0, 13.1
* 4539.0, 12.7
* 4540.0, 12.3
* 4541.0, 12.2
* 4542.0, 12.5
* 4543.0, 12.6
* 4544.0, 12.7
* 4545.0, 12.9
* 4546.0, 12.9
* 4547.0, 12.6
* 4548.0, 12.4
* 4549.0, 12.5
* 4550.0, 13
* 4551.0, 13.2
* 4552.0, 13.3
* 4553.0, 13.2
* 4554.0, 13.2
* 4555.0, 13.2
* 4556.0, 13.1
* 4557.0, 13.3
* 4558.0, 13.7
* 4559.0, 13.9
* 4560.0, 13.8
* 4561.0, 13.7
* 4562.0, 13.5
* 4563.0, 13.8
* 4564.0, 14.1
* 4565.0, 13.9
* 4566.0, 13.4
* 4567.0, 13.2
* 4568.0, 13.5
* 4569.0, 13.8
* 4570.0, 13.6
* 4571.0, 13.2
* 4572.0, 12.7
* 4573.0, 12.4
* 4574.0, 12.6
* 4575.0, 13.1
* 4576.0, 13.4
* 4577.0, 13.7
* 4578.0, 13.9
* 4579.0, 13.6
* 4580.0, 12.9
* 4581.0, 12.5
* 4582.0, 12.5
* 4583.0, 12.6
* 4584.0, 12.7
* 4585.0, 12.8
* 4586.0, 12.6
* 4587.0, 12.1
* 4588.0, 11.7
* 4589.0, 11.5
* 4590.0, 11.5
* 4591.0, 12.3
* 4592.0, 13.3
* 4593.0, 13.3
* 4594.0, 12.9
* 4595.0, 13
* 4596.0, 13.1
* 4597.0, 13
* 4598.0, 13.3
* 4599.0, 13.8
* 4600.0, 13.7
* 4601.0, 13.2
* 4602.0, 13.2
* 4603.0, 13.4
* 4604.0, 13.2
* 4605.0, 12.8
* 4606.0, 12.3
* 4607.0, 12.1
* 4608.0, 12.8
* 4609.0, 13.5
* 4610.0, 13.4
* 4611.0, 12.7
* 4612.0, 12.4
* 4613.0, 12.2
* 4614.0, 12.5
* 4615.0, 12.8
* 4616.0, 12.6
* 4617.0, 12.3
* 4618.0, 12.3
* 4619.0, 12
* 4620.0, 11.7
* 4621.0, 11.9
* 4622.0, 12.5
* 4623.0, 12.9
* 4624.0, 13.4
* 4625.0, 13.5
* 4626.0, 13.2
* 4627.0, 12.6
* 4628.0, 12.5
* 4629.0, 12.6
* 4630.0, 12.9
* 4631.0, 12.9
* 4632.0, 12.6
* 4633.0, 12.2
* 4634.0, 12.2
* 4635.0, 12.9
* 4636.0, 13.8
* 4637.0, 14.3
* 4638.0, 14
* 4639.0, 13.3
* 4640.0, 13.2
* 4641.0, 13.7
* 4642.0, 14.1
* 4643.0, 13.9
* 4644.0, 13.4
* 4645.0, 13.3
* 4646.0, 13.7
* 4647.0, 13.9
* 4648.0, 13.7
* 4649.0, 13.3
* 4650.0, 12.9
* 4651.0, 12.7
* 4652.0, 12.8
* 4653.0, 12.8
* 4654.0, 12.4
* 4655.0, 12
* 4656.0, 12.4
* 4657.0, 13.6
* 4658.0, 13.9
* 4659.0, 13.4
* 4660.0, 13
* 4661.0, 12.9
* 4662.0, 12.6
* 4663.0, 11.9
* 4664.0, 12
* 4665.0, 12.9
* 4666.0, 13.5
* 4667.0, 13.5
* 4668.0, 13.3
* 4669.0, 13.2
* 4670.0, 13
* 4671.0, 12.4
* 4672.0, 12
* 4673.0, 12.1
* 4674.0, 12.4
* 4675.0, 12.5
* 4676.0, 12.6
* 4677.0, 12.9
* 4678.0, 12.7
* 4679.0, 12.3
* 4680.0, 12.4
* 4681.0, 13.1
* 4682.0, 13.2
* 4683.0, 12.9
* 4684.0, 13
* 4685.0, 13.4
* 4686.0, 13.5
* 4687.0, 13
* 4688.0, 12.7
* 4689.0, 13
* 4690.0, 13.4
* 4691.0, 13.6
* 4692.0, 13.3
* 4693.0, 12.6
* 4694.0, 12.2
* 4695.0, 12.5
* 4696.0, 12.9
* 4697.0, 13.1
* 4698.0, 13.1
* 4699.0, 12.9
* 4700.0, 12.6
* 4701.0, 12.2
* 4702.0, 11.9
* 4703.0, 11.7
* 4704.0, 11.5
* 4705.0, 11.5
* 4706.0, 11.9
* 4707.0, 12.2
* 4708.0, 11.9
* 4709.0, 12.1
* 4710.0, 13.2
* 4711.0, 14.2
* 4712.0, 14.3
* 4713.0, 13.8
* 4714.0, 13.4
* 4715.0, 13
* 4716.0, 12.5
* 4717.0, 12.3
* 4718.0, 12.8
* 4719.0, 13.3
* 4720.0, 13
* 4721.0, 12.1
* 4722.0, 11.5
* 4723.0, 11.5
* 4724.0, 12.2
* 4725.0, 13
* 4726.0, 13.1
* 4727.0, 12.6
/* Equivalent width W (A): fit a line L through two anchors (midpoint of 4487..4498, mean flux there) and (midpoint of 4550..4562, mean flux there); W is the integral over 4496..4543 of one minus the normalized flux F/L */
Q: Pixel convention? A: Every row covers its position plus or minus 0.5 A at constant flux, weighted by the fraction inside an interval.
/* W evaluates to 2.0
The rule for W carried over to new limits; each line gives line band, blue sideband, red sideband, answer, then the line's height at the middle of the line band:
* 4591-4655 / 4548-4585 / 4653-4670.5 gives 0.31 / 13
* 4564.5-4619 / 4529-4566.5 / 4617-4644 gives 0.63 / 13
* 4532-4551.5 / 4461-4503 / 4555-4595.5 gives 1.04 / 13.5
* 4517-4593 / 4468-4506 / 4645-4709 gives 4.32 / 13.8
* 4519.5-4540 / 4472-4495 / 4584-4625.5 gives 0.58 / 13.5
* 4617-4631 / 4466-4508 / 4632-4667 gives 0.74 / 13.3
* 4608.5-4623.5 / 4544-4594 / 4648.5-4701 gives 0.52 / 13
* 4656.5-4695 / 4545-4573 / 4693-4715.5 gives -0.36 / 12.8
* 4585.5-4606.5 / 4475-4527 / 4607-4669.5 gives 0.43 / 13.1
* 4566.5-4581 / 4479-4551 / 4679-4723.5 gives -0.18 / 13.1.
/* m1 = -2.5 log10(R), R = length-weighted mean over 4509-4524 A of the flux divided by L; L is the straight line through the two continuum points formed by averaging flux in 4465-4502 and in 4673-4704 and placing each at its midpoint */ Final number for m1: 0.09 mag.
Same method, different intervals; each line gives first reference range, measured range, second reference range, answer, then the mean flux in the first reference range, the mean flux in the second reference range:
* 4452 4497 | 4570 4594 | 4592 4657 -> 0.05 mag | 14.4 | 13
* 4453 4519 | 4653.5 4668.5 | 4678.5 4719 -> 0.01 mag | 14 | 12.8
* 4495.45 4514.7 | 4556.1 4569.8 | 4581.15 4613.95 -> -0.05 mag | 13.4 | 12.8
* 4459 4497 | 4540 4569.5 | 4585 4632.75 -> 0.02 mag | 14.5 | 12.7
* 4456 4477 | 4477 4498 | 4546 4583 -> 0.09 mag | 15.2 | 13.2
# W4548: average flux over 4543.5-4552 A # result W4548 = 12.8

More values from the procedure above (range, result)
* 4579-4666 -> 12.9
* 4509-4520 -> 13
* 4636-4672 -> 13.2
